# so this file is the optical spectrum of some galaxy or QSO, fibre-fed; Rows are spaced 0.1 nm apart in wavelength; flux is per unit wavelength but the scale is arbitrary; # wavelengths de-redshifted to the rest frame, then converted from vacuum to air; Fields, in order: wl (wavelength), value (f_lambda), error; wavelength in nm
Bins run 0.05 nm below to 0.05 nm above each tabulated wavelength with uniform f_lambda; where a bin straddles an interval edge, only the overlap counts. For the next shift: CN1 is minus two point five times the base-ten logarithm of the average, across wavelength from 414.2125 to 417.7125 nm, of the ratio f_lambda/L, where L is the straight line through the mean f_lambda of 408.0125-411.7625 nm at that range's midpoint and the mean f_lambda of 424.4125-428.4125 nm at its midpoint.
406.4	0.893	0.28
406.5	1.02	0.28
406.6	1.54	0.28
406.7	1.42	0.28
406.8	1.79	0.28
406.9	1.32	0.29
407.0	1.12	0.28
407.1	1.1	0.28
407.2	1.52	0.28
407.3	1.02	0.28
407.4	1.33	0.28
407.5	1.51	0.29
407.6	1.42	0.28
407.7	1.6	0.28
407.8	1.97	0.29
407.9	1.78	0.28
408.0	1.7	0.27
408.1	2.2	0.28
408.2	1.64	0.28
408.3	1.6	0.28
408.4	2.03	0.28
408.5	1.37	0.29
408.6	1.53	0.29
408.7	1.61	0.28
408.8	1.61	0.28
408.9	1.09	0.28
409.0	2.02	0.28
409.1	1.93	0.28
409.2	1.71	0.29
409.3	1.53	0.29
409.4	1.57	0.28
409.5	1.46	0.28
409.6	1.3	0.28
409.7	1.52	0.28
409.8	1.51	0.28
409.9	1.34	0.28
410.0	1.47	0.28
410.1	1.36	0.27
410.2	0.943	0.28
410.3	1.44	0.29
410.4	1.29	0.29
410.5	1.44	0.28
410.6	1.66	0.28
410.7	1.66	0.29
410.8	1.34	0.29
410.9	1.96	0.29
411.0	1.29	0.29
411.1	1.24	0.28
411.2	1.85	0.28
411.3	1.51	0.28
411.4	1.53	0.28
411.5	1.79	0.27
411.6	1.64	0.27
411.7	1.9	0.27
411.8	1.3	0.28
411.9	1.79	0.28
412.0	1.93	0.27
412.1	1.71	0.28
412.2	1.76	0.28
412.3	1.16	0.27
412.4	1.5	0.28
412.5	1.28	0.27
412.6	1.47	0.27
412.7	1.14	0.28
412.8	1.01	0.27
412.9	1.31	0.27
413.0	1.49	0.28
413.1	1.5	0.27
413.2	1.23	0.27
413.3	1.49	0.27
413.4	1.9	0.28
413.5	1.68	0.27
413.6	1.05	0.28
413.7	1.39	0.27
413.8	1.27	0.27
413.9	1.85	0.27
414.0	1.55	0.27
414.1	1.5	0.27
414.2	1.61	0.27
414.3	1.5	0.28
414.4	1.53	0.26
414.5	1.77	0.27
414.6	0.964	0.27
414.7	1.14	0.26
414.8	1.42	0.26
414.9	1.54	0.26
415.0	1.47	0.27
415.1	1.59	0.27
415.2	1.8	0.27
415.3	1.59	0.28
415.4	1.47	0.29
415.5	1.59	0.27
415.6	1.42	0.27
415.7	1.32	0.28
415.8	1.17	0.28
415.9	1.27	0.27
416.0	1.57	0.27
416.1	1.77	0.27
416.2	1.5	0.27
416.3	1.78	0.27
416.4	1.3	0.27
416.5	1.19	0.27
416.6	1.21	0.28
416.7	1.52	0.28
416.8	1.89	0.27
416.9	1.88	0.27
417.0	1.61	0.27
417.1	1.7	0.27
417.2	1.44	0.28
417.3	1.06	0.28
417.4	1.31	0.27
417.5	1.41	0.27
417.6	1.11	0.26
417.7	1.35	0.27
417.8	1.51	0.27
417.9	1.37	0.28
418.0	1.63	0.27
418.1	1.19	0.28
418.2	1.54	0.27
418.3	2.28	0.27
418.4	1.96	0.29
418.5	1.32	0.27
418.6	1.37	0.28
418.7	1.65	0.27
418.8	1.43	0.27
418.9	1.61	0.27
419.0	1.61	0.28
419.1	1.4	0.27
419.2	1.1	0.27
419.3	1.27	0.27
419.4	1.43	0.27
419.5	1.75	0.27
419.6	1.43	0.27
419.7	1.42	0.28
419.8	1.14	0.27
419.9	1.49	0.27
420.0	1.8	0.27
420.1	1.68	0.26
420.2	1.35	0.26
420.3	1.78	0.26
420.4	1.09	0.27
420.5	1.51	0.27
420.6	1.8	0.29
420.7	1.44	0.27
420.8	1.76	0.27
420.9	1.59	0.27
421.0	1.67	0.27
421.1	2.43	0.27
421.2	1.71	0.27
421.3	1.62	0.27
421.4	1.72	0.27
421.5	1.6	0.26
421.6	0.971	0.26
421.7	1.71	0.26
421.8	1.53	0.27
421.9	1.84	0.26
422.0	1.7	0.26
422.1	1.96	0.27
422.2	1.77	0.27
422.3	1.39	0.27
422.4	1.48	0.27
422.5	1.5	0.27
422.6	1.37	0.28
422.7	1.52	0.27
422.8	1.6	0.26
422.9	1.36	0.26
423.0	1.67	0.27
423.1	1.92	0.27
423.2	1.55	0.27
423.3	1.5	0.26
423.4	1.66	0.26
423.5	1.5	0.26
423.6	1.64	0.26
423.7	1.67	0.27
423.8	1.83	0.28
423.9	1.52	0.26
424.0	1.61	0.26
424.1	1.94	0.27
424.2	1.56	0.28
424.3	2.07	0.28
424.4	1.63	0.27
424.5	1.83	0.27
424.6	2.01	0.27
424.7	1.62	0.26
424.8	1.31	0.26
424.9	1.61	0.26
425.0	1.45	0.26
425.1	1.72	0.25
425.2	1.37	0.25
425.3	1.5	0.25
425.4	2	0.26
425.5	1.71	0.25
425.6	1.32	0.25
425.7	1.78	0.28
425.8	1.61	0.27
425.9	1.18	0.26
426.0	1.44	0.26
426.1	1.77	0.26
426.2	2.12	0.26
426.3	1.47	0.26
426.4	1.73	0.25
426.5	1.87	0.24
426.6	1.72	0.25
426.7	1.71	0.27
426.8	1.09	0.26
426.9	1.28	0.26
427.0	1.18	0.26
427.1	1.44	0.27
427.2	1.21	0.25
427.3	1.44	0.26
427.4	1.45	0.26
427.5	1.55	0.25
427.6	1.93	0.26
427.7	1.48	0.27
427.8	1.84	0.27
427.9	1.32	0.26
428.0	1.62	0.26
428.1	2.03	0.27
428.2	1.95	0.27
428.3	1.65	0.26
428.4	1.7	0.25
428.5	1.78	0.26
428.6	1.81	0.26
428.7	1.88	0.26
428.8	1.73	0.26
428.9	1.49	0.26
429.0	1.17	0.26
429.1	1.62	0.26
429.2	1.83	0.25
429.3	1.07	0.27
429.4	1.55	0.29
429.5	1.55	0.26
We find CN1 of 0.08 mag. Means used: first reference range 1.56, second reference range 1.6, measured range 1.46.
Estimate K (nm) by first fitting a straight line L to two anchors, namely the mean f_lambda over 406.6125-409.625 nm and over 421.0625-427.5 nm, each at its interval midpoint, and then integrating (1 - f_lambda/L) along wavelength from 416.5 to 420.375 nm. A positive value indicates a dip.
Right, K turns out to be 0.24 nm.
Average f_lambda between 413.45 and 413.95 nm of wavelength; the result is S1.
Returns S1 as 1.45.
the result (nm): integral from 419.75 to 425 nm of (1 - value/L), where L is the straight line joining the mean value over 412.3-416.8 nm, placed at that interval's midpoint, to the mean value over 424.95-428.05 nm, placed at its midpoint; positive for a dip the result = -0.36 nm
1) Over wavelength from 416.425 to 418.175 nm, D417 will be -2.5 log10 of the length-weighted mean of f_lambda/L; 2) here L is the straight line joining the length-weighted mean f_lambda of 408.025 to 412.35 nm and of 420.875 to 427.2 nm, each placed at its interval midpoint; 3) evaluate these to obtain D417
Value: 0.12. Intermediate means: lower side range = 1.57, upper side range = 1.62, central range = 1.43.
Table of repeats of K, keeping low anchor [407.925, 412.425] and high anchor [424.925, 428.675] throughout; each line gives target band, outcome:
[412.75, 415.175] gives 0.20 nm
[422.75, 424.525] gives -0.08 nm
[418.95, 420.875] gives 0.12 nm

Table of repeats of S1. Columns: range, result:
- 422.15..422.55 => 1.54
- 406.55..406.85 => 1.58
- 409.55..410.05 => 1.43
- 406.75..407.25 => 1.37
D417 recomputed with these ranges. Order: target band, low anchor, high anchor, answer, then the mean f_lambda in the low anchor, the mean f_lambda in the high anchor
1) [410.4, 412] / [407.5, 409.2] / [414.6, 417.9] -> 0.01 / 1.69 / 1.46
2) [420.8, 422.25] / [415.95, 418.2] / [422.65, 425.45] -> -0.08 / 1.47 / 1.65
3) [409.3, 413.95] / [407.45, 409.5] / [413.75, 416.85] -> 0.07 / 1.67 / 1.49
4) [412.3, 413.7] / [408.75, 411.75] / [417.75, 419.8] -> 0.11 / 1.53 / 1.5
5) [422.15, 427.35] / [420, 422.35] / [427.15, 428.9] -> 0.04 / 1.64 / 1.66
